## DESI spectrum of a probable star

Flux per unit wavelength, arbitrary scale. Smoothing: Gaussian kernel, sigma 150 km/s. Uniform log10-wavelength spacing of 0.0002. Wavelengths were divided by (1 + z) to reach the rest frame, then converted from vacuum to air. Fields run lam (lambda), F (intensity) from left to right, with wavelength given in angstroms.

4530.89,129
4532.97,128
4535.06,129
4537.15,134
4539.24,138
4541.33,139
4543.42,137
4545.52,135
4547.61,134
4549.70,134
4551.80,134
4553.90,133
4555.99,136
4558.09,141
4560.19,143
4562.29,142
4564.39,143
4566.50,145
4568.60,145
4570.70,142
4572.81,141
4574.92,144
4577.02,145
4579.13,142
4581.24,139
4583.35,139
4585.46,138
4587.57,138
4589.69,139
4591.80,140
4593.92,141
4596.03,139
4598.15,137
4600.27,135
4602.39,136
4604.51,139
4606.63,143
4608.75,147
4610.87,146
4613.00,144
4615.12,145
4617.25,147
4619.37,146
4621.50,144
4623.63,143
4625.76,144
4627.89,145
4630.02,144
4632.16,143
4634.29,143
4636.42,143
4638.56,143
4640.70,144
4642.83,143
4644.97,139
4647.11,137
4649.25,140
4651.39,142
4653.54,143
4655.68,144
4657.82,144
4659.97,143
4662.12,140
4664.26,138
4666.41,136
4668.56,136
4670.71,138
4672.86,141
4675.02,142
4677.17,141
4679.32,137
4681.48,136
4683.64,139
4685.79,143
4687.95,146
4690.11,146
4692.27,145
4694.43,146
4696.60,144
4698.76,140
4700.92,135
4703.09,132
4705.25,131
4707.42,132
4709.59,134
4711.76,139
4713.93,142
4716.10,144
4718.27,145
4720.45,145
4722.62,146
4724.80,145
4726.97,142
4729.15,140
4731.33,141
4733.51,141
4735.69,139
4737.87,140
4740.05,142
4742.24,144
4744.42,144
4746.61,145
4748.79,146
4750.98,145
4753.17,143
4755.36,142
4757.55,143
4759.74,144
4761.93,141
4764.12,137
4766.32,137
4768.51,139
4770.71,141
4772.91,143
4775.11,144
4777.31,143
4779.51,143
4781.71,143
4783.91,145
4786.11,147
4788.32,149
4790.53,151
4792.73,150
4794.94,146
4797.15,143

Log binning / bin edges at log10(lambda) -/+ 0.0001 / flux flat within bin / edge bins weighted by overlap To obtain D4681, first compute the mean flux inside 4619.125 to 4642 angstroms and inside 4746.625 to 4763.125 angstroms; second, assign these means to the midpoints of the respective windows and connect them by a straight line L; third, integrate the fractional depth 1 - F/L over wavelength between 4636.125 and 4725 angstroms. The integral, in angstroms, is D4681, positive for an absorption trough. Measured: 1.9 angstroms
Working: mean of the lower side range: 144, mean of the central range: 141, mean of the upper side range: 144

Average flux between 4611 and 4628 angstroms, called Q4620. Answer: 145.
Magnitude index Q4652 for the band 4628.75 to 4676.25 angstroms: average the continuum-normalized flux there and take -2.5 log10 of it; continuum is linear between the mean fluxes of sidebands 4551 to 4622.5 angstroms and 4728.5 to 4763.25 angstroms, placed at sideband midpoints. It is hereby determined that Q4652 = 0.00 mag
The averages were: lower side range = 141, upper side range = 143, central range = 141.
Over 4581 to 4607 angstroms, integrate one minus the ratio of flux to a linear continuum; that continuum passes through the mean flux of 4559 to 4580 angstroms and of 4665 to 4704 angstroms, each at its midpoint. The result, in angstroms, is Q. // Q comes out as 0.7 angstroms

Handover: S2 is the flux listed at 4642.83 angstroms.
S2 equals 143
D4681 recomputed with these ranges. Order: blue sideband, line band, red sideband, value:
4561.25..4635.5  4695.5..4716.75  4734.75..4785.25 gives 0.8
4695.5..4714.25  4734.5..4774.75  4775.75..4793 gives 0.1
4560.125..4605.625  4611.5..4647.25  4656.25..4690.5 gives -0.8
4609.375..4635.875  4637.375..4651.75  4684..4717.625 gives 0.2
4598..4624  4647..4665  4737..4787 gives 0.1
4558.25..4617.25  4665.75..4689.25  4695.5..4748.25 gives 0.2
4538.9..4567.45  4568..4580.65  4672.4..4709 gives -0.4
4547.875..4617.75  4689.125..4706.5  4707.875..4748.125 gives 0.2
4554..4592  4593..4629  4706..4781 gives -0.3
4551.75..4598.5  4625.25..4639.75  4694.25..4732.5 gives -0.3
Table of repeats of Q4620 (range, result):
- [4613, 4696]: 142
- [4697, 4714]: 136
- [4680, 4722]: 140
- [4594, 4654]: 142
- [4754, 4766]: 141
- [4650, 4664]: 142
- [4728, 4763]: 142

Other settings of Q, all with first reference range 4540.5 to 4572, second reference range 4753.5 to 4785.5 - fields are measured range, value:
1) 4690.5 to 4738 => 0.2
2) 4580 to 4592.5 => 0.0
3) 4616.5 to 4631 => -0.5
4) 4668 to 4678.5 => 0.1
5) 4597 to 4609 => 0.0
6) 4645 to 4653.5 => 0.0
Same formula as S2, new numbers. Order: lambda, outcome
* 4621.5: 144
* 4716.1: 144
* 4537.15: 134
